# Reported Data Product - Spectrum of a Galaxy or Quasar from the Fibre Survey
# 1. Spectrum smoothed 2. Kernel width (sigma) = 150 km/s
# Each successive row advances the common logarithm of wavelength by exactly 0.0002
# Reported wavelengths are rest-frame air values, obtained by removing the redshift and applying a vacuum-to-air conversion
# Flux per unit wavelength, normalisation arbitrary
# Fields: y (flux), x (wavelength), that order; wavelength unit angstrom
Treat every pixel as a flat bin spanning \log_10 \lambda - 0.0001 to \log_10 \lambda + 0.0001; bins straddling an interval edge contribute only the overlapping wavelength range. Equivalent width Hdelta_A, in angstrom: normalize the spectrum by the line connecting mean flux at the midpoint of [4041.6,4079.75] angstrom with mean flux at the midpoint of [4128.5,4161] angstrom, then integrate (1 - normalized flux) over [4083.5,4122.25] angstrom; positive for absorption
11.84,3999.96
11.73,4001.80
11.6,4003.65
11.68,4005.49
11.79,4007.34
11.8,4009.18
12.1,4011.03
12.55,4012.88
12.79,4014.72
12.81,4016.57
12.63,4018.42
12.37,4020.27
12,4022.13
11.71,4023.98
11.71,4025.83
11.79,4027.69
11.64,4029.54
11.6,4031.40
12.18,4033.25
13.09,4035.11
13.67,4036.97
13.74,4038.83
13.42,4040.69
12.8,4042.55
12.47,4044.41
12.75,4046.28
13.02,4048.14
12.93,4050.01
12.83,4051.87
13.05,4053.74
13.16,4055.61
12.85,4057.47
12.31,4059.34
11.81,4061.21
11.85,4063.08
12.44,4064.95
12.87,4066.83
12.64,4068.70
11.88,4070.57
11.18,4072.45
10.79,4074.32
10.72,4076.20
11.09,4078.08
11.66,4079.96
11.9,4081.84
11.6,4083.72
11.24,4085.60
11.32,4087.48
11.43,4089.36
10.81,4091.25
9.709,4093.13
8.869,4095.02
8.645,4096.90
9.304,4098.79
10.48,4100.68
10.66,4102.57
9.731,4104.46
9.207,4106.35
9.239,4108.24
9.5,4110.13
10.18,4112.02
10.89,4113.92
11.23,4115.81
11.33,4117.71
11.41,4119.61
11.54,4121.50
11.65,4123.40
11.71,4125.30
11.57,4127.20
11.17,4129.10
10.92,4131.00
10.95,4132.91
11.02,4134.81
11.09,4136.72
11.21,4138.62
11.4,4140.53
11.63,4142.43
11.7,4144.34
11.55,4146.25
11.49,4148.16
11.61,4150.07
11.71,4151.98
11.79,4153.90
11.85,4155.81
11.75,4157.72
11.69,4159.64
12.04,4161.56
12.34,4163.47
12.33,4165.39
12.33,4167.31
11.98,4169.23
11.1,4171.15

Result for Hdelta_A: 4.9 angstrom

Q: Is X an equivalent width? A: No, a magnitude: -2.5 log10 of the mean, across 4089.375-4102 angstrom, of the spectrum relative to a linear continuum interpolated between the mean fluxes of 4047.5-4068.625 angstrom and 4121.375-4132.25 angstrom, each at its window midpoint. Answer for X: 0.22 mag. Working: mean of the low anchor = 12.6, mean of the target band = 9.79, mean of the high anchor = 11.4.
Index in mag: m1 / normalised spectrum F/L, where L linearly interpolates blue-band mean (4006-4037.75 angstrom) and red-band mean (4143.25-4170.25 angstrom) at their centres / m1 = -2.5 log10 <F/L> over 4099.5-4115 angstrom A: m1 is 0.20 mag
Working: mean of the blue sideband 12.2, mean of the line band 9.99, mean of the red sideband 11.9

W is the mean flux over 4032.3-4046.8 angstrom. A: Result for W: 13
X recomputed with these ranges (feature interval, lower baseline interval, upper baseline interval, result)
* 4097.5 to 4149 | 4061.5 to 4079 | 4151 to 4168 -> 0.10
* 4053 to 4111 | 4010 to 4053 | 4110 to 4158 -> 0.08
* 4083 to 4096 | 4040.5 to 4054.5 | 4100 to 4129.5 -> 0.08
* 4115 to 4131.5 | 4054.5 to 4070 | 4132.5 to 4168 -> 0.05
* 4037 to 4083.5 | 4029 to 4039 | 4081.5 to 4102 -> -0.07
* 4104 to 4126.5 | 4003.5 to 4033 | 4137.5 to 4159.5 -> 0.10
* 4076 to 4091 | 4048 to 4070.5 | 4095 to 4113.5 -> -0.04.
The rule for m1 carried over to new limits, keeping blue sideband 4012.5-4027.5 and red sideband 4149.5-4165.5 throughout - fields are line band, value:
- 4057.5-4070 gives -0.02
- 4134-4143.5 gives 0.06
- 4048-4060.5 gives -0.06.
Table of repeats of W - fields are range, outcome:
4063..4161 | 11.1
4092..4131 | 10.4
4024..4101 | 11.8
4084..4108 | 10.1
